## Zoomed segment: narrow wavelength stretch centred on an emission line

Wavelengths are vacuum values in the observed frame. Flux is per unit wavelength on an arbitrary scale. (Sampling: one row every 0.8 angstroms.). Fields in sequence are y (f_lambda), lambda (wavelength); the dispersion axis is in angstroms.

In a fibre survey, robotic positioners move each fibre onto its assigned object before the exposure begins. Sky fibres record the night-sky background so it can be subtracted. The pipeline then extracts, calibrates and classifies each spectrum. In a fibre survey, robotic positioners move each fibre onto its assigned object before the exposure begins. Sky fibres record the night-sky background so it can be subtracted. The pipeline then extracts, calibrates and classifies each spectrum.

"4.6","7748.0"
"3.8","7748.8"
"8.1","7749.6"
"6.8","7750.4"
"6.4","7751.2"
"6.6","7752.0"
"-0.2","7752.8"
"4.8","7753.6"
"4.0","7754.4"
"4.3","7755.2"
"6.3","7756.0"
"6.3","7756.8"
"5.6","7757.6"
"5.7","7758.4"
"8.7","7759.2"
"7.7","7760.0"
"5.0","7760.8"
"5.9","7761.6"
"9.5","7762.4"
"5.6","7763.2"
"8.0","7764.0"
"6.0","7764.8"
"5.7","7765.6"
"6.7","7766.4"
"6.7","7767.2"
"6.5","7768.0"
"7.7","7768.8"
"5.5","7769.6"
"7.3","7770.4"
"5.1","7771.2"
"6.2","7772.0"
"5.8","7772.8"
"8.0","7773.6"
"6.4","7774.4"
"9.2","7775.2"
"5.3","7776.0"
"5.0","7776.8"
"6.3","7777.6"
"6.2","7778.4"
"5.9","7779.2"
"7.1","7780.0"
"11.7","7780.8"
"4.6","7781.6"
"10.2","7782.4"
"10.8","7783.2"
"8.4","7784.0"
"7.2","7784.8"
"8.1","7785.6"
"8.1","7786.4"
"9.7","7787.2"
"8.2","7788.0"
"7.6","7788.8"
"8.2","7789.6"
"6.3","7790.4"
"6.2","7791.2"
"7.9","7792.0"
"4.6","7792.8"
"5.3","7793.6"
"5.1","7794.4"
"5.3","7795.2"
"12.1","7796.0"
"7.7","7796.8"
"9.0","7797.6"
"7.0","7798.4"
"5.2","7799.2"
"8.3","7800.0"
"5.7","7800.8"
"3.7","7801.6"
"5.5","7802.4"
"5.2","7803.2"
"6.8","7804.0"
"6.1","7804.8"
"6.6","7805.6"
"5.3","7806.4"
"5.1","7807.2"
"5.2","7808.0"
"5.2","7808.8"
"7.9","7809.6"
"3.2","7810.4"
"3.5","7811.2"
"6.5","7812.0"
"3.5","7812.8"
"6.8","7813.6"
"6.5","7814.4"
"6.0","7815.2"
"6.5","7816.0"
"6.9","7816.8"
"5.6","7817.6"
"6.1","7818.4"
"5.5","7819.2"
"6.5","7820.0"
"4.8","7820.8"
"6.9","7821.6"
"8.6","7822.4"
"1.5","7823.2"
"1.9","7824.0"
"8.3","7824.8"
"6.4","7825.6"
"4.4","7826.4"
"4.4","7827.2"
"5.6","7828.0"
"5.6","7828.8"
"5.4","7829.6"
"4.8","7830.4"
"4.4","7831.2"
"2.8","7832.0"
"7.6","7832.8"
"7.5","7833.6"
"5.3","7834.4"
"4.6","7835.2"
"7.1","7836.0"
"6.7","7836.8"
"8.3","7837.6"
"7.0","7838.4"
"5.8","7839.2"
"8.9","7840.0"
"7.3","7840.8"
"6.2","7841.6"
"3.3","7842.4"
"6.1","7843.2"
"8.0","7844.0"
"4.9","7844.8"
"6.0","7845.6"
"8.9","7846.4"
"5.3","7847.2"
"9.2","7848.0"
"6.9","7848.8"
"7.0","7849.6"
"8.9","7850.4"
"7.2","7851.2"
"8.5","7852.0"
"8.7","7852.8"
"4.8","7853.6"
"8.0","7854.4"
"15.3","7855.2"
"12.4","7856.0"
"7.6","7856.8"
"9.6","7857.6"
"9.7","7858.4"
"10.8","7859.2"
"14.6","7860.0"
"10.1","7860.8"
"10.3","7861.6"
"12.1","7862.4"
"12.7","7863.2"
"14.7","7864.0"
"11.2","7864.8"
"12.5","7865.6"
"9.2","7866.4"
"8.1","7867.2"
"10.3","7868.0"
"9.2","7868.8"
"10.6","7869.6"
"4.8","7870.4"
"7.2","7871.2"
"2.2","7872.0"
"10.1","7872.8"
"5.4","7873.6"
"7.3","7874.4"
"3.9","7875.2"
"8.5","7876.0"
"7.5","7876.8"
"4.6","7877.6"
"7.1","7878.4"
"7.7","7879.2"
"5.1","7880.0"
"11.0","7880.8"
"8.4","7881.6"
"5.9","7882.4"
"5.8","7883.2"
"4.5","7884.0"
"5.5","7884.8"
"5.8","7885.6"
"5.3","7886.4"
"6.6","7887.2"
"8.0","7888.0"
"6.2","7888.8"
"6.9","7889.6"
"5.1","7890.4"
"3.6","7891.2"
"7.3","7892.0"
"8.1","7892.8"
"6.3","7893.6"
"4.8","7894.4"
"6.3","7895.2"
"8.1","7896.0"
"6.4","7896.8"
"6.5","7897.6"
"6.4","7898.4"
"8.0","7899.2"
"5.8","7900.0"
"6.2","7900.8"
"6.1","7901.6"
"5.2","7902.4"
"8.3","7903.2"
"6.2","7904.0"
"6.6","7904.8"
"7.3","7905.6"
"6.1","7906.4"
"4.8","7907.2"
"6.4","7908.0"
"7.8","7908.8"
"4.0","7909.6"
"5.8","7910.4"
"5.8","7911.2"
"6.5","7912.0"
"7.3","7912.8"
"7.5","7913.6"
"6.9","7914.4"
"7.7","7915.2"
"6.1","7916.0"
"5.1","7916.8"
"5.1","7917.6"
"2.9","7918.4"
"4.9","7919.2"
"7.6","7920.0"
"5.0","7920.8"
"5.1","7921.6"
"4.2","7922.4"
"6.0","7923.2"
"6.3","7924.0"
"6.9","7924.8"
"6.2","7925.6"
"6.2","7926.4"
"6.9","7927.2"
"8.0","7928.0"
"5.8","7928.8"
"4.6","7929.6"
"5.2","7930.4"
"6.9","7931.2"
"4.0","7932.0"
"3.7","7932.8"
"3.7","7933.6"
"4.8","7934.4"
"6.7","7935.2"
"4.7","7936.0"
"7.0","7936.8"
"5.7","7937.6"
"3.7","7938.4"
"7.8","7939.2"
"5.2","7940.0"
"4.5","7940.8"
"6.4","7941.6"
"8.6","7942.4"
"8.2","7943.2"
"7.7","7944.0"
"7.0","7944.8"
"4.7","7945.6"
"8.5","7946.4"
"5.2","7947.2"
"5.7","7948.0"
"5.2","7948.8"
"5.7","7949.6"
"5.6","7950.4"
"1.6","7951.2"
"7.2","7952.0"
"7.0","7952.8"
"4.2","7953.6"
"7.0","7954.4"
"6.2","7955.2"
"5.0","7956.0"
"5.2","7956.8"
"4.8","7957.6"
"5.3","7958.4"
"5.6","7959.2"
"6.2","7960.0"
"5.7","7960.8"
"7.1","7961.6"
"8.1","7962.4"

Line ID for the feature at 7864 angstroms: [O III]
